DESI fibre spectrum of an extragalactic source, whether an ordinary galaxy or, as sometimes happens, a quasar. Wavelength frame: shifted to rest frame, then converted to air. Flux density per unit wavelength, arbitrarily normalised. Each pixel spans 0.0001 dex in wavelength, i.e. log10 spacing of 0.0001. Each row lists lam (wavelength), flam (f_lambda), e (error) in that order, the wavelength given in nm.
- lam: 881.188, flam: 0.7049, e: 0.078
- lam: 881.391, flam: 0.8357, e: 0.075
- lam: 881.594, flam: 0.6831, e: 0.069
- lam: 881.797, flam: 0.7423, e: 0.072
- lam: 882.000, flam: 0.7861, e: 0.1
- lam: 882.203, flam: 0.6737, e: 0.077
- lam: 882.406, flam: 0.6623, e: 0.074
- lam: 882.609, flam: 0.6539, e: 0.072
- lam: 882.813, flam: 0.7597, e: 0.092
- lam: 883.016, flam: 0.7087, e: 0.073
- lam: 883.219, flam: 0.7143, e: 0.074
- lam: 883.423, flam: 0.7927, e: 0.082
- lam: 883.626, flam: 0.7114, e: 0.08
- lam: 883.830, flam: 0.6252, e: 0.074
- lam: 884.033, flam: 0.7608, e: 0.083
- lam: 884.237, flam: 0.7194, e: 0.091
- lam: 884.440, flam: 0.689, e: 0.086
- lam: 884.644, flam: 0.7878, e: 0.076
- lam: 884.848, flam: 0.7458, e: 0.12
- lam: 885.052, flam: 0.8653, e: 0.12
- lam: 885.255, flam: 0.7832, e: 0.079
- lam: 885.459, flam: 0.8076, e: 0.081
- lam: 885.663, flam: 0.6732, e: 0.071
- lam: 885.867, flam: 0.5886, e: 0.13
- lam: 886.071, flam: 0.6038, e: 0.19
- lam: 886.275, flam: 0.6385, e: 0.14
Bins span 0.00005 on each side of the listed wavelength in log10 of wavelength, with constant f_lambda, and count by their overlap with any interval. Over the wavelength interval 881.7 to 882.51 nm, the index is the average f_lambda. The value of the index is 0.716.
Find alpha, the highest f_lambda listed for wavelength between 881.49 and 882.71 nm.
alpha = 0.7861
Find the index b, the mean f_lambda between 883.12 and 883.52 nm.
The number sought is 0.752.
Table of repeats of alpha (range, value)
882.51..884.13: 0.7927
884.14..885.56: 0.8653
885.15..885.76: 0.8076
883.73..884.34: 0.7608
